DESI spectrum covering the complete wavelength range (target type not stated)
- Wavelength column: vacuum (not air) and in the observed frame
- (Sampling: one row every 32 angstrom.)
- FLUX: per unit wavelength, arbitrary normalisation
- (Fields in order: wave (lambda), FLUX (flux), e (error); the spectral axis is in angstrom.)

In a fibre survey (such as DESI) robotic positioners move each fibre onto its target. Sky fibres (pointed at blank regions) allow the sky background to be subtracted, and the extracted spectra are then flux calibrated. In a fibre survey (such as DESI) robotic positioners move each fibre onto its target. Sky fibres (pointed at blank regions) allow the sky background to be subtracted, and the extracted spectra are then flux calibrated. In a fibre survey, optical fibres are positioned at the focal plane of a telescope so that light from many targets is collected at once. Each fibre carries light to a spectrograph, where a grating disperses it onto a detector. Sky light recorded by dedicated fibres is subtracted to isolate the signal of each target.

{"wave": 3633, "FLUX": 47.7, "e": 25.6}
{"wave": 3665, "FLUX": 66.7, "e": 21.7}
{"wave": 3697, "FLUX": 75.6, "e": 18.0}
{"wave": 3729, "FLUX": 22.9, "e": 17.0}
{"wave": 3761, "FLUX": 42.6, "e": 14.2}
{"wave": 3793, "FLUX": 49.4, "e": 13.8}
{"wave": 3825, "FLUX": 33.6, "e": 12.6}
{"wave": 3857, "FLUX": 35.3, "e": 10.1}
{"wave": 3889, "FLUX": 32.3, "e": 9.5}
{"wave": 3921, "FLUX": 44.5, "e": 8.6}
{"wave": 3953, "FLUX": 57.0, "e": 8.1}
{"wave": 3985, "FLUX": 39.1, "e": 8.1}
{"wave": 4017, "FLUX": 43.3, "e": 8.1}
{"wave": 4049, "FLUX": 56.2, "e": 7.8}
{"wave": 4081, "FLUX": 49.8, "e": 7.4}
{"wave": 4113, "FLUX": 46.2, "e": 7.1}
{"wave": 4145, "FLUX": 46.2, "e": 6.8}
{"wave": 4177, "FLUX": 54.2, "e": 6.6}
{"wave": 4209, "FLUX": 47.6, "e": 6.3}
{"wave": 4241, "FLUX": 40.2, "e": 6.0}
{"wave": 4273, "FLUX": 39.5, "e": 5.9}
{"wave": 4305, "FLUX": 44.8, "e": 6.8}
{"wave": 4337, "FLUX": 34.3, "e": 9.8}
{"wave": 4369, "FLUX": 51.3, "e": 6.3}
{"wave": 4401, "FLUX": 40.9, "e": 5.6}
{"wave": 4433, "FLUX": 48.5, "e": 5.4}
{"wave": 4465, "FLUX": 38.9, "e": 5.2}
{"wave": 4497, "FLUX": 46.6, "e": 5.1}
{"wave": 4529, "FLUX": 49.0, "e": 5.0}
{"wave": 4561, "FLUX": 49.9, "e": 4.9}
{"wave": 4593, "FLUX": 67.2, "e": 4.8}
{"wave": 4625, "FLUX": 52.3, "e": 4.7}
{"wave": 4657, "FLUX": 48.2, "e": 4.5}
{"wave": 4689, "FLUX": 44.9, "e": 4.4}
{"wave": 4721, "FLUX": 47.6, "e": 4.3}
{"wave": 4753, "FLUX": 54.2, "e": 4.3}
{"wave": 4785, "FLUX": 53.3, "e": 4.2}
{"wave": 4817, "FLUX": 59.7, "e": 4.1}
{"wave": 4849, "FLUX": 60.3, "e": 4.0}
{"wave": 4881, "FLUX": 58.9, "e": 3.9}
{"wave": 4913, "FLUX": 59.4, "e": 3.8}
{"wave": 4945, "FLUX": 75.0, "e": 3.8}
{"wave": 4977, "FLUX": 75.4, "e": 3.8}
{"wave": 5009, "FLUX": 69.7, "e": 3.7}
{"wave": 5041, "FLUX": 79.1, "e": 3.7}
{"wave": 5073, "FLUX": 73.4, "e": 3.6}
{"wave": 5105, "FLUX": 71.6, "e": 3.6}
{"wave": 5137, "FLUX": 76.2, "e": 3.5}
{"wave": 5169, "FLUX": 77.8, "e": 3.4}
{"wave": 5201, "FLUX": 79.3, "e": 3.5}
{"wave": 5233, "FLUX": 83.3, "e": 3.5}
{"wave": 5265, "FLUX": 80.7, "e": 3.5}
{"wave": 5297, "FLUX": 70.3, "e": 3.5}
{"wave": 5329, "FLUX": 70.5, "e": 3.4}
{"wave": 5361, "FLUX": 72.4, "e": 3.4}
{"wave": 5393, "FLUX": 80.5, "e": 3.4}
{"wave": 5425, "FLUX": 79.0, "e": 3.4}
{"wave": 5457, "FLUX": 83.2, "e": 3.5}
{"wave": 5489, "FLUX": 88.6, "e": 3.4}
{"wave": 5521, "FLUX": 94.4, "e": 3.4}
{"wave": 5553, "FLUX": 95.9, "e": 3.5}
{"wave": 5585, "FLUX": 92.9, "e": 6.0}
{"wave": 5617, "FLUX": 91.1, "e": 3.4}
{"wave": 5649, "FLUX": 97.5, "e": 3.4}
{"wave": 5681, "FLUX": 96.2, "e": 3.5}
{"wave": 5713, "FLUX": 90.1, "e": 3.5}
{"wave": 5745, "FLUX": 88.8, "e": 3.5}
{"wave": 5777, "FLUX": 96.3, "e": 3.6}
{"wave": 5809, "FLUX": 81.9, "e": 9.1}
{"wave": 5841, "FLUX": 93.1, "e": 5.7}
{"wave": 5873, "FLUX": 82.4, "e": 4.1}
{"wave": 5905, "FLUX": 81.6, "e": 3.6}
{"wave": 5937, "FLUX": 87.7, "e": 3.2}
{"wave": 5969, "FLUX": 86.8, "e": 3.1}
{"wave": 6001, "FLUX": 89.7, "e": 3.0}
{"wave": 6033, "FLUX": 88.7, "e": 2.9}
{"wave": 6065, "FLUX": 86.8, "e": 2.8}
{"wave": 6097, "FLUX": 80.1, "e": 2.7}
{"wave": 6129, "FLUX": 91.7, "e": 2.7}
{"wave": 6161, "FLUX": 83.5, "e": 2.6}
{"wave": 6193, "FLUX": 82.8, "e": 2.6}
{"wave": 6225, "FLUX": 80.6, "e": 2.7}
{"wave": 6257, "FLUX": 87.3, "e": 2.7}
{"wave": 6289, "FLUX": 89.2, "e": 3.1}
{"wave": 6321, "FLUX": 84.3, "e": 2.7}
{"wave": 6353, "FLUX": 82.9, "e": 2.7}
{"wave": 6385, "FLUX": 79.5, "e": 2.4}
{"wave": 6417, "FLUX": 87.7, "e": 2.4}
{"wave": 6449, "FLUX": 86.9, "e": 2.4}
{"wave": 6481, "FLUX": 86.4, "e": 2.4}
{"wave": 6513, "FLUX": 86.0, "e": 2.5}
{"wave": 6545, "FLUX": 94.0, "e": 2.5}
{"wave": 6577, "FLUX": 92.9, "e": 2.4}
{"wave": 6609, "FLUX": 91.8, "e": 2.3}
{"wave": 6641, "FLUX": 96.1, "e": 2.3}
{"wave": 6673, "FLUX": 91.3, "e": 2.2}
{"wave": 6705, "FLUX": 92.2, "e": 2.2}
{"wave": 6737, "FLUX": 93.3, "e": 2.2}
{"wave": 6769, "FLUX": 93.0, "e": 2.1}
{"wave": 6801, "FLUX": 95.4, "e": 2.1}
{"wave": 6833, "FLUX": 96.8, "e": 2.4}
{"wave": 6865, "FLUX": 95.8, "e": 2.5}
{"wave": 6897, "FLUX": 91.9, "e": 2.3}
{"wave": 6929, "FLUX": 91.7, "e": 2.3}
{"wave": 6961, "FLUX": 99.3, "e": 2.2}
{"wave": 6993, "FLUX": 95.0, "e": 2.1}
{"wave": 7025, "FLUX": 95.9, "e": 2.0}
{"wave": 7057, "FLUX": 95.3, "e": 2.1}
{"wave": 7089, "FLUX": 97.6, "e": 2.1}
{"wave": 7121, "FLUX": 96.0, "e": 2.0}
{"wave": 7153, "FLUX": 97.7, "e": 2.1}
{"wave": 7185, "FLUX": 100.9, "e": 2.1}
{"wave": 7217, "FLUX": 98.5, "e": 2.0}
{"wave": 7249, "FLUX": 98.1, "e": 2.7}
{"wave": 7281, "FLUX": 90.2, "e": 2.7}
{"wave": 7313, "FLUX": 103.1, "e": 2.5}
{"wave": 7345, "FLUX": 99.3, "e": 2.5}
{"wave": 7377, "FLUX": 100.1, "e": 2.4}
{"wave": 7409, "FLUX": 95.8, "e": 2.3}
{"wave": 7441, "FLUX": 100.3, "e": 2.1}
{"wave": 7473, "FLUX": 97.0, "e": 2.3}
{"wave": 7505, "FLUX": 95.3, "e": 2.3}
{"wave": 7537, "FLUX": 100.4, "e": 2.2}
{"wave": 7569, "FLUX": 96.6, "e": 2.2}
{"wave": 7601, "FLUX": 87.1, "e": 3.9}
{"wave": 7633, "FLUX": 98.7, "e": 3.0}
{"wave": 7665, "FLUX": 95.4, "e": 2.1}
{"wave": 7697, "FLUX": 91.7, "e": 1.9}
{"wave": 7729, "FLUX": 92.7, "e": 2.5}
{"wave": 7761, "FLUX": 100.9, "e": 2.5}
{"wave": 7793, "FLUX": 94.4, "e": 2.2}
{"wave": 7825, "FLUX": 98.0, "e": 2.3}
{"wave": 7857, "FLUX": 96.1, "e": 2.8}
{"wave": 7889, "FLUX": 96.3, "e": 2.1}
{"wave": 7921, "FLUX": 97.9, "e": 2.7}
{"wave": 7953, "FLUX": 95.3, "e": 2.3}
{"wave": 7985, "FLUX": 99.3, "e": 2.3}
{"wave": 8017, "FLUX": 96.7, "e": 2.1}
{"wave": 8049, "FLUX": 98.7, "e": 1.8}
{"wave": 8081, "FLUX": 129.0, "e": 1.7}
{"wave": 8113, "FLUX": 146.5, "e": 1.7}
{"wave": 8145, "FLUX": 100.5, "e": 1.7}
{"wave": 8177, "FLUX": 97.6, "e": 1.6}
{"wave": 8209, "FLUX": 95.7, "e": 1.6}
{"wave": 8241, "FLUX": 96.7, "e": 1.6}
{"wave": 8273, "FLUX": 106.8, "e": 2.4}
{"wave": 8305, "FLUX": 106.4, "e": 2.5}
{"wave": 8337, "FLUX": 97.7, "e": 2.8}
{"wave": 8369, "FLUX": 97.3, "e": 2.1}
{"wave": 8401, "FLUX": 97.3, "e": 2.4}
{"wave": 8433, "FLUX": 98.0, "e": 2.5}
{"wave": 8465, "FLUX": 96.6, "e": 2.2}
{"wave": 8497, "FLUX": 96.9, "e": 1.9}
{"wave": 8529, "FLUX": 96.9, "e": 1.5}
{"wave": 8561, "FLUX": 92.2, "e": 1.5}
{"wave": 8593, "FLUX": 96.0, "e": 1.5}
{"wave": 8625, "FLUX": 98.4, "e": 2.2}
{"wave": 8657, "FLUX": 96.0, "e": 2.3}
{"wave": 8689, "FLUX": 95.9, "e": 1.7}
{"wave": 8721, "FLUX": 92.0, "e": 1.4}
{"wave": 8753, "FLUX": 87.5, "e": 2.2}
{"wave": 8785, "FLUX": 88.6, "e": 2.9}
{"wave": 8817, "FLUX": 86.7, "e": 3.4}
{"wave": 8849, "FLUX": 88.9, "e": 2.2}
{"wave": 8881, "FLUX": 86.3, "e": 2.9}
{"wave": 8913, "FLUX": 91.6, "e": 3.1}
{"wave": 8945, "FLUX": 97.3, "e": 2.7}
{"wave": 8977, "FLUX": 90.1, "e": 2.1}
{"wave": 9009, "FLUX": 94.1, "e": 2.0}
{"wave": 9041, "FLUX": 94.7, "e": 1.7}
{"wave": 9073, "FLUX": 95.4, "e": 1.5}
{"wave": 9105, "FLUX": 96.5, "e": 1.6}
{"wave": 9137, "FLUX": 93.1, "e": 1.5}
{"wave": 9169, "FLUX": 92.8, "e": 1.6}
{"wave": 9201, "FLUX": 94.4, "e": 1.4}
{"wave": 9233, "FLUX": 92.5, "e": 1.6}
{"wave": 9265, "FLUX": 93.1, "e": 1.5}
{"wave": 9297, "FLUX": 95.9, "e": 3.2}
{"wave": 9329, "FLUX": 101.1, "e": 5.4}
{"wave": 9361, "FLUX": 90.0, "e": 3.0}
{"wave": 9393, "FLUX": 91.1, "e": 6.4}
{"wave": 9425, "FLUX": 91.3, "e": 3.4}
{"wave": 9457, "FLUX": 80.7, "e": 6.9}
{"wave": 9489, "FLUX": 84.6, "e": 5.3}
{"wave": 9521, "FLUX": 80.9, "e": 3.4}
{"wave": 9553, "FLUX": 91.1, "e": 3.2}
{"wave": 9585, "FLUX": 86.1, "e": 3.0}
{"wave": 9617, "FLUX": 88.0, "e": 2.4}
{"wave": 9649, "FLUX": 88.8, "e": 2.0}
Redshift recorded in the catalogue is 0.23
